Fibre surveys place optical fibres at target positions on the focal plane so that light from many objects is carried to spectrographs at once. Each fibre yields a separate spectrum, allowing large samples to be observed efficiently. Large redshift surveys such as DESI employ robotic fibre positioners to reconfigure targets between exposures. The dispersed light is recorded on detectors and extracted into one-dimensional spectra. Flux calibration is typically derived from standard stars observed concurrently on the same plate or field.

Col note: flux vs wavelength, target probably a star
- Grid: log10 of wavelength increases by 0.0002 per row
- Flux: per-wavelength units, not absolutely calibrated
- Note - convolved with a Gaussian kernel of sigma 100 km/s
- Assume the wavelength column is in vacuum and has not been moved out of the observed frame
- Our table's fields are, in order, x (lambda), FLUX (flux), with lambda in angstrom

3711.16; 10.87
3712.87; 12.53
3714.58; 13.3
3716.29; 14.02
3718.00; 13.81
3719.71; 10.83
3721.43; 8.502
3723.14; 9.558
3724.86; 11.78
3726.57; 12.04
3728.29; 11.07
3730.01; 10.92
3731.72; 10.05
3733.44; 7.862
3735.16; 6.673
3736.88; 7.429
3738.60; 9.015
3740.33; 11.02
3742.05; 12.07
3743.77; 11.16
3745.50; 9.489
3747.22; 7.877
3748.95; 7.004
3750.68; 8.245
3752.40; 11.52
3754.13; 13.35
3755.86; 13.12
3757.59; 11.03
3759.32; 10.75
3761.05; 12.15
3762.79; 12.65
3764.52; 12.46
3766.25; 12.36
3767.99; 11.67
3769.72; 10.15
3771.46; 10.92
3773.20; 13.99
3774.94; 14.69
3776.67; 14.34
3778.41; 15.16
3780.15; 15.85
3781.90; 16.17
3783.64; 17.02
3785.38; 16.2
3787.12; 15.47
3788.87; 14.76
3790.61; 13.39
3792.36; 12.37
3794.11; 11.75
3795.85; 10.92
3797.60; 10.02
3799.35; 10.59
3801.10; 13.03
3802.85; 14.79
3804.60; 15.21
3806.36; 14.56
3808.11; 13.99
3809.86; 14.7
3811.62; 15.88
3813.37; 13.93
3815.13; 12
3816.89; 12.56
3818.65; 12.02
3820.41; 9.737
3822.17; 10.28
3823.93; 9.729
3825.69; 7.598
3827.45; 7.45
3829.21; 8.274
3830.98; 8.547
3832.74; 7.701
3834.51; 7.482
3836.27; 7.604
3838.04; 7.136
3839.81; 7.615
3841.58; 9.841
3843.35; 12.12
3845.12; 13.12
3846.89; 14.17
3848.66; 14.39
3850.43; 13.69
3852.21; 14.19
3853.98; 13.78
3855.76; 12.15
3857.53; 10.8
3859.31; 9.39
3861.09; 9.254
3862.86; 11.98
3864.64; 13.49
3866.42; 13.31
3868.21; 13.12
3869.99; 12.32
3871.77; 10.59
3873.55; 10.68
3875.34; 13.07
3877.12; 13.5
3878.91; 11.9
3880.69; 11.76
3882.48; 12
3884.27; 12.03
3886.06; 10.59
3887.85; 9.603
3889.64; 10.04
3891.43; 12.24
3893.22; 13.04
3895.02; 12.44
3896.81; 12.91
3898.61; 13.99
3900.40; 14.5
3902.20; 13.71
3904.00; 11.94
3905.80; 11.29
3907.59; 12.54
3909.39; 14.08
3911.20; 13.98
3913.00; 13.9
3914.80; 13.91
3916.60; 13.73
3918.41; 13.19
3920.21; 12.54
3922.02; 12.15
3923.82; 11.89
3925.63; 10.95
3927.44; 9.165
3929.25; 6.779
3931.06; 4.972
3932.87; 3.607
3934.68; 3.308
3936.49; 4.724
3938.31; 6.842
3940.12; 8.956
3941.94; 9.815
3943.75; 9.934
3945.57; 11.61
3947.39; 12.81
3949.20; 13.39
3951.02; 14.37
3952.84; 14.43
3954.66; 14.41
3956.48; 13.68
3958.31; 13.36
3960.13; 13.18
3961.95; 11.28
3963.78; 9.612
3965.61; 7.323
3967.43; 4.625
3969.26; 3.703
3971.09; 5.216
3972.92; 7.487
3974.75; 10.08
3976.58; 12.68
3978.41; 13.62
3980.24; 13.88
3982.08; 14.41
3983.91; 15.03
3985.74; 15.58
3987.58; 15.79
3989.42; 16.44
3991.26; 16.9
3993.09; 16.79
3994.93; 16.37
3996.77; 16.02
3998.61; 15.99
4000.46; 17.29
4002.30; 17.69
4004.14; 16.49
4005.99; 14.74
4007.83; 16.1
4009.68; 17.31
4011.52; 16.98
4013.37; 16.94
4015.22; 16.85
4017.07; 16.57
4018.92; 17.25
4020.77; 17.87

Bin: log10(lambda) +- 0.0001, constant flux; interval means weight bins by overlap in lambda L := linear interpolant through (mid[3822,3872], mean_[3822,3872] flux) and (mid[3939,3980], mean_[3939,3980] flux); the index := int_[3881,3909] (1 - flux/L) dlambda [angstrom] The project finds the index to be -3.85 angstrom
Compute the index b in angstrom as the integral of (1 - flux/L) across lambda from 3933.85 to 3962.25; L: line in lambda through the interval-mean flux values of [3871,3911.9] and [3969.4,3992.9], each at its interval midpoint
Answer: 3.7 angstrom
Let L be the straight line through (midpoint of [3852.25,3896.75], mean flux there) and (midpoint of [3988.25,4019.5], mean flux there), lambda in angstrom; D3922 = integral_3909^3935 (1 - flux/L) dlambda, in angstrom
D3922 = 5.5 angstrom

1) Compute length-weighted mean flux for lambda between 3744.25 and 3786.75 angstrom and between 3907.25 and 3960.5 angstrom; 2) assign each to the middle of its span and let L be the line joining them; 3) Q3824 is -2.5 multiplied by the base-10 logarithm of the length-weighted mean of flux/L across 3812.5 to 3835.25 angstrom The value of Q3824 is 0.218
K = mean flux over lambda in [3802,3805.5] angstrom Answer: 15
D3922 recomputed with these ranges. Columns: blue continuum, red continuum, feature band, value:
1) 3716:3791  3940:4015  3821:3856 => 5.86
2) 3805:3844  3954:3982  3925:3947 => 5.83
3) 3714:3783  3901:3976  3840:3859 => -2.82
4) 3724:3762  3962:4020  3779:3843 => -3.68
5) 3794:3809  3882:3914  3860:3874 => 0.84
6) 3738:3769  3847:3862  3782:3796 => -3.48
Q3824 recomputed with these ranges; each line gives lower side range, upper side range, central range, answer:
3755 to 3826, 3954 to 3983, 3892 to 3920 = -0.166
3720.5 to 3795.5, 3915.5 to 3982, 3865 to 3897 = -0.118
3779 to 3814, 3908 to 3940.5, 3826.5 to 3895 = 0.069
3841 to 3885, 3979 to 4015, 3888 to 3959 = 0.222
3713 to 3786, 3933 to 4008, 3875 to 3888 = 0.010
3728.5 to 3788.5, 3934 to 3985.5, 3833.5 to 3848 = 0.139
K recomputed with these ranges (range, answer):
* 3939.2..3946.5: 10.1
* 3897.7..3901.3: 14.2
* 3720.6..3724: 9.04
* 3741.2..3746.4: 10.9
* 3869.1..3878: 12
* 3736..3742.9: 9.87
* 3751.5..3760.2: 11.9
